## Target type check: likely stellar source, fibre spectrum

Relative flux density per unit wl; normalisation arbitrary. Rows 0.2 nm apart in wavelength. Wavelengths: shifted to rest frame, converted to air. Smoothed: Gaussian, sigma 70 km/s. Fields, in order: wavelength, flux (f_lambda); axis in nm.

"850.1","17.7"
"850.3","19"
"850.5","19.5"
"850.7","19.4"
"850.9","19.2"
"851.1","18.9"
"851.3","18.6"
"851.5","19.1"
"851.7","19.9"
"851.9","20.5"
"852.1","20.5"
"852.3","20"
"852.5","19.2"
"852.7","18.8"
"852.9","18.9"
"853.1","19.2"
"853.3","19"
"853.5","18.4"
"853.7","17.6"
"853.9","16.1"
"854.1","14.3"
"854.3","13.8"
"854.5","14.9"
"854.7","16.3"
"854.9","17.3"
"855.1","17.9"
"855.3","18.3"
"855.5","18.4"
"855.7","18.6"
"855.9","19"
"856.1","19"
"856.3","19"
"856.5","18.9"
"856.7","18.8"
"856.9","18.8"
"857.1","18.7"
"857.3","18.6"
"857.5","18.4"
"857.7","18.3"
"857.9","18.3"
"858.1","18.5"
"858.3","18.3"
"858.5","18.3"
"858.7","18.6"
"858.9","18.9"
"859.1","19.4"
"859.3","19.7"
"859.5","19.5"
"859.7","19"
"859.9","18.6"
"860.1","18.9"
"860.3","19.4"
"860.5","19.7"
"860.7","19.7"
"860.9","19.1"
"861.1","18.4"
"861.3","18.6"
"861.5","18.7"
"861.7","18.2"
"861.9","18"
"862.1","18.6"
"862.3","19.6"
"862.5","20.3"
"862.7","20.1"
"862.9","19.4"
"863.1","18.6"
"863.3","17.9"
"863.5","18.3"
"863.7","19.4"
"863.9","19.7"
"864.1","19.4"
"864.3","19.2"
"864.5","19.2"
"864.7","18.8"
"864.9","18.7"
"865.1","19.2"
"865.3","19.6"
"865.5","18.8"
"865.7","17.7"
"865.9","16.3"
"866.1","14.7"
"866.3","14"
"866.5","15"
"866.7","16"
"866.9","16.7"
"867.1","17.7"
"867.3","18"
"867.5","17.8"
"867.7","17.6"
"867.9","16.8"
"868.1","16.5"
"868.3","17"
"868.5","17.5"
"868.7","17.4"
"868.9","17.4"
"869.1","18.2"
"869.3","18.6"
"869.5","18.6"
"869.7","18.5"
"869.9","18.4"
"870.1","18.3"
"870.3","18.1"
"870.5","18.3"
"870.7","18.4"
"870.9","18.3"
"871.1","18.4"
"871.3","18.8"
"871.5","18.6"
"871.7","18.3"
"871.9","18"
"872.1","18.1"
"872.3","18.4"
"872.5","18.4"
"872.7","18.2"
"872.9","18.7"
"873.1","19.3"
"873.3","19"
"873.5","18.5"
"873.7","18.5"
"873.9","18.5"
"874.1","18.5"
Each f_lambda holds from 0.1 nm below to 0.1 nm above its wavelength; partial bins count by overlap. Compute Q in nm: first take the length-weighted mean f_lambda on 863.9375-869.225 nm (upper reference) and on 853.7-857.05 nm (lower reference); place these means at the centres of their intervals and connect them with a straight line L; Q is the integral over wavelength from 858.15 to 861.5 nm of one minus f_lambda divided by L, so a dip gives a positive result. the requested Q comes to -0.284 nm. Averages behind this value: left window 17.5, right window 17.5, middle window 19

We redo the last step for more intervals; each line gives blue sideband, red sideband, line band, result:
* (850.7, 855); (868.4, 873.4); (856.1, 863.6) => -0.268 nm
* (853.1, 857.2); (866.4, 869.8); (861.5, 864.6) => -0.275 nm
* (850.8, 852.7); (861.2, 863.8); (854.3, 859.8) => 0.245 nm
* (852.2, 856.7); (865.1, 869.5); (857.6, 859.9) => -0.149 nm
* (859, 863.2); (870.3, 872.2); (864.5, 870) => 0.340 nm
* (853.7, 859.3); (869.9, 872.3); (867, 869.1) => 0.097 nm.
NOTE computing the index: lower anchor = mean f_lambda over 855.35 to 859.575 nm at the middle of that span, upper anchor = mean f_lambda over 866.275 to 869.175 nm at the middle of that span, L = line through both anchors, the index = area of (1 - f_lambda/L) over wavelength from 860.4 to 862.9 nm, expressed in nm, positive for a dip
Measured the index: -0.15 nm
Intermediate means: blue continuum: 18.8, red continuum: 17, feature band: 19.1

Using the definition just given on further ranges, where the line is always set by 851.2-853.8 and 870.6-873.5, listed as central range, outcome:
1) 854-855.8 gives 0.23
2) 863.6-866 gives -0.01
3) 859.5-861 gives -0.02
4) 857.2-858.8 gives 0.05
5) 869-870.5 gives 0.02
